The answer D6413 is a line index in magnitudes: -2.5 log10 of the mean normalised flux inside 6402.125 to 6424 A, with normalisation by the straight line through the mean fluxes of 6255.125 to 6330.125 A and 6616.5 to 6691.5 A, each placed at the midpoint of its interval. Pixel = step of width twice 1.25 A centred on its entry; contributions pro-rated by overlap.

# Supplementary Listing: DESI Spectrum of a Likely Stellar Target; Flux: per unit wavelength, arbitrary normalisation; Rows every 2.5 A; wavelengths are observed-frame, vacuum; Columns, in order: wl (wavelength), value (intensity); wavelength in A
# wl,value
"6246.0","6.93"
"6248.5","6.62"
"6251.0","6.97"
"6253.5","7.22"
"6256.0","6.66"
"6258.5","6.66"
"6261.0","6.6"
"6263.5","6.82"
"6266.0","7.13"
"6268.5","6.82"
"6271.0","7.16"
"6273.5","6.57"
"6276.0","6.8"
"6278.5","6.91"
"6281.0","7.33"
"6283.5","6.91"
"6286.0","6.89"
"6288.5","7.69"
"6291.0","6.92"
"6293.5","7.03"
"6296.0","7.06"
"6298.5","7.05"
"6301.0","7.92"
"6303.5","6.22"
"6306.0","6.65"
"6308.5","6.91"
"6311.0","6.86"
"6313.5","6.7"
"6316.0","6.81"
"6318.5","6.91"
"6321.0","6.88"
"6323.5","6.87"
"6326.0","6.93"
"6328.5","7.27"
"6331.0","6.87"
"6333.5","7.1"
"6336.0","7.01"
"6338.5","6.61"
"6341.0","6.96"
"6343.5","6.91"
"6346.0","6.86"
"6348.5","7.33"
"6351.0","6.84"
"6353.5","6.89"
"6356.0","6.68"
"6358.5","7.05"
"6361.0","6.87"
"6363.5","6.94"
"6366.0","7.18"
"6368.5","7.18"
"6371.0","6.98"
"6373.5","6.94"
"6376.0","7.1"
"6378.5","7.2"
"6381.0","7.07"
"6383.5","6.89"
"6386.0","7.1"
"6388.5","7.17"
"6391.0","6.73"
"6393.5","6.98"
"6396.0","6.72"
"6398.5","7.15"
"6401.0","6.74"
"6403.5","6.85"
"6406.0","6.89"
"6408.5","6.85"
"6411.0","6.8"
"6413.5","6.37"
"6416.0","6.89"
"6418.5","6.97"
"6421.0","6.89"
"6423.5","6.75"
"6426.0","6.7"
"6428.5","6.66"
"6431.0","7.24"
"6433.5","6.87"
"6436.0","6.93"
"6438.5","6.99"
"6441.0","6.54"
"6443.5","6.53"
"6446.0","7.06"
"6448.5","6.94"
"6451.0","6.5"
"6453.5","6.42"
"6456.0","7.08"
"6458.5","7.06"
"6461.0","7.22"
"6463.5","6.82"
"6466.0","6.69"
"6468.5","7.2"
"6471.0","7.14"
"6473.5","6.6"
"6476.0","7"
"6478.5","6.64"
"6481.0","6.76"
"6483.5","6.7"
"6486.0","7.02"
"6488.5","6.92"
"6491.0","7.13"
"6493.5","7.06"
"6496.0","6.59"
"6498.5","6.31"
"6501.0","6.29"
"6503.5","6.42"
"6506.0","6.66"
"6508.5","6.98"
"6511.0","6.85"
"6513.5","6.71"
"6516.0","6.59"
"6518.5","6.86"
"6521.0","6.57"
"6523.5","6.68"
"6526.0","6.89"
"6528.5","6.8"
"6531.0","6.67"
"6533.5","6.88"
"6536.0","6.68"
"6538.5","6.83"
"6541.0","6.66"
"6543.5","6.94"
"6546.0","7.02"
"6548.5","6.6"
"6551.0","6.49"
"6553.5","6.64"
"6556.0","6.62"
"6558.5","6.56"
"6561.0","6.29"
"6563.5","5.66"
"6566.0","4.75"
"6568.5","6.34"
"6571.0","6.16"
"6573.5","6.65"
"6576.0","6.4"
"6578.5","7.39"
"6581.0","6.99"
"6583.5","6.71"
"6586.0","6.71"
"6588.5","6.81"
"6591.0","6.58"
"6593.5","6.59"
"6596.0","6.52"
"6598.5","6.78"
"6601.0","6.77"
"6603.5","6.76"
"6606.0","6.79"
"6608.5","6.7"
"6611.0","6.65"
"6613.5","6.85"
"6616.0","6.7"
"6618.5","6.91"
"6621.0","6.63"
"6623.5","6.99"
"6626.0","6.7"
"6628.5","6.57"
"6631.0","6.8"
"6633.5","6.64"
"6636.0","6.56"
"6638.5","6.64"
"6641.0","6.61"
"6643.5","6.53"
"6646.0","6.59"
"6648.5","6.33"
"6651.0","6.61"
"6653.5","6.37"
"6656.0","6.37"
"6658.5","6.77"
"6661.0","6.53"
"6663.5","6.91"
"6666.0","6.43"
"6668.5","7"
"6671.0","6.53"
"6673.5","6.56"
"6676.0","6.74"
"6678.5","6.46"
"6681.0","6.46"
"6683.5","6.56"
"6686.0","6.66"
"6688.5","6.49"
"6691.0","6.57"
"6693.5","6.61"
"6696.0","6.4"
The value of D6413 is 0.003 mag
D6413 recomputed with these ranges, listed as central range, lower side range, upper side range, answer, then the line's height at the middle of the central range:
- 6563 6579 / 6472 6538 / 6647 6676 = 0.09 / 6.68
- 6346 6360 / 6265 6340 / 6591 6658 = -0.01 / 6.91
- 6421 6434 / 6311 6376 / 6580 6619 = 0.00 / 6.88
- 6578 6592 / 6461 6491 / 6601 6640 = -0.01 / 6.77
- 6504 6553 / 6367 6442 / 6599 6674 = 0.00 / 6.78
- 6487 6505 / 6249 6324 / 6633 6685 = 0.01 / 6.73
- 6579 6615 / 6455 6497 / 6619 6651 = -0.01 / 6.71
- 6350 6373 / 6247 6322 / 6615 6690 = -0.02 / 6.86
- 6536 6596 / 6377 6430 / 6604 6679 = 0.03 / 6.72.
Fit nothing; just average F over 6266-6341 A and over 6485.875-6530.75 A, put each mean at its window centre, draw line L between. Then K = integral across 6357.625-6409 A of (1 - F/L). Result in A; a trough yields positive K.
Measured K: -0.8 A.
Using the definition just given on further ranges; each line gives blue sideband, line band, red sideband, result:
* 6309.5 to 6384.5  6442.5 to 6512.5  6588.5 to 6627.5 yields 0.4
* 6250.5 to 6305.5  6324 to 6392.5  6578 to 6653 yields -0.8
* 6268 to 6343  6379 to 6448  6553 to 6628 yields -0.5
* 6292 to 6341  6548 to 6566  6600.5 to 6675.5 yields 1.2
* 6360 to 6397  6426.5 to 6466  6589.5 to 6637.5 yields 0.4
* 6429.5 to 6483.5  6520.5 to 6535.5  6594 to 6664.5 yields 0.1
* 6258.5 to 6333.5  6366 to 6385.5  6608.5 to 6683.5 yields -0.5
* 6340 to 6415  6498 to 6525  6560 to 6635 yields 0.4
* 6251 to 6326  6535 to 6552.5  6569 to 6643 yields 0.0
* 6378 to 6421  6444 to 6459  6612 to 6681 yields 0.1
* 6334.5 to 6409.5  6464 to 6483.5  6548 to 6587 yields -0.5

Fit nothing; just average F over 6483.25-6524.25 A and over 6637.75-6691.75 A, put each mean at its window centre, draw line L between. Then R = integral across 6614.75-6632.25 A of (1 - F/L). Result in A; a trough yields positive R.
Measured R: -0.4 A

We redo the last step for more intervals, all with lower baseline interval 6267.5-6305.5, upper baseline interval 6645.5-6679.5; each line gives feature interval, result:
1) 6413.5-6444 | 0.1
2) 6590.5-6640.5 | -0.5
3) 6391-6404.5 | 0.0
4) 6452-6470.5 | -0.3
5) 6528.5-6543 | -0.1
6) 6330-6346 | 0.1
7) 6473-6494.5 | -0.3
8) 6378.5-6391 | -0.2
